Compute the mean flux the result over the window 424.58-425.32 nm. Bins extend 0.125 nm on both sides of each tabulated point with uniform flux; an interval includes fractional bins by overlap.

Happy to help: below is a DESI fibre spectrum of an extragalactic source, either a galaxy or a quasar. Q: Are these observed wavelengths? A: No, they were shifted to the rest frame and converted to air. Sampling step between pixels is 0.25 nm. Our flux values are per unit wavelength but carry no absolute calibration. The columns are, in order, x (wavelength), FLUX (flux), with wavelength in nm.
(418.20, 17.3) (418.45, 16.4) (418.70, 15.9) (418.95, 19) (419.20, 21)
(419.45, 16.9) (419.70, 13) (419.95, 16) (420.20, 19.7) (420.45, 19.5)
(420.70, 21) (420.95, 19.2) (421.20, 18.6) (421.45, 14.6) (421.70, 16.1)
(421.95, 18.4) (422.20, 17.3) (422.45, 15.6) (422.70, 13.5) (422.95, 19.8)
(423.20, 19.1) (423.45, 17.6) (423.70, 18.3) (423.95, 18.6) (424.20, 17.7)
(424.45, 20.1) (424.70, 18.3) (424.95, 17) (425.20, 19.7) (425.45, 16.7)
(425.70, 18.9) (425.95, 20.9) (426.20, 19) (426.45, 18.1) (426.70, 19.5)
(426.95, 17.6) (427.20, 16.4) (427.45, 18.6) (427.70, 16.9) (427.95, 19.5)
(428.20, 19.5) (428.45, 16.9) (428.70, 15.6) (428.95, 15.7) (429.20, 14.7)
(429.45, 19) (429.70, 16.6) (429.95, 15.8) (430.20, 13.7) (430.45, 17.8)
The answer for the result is 18.3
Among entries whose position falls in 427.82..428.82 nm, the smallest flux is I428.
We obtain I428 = 15.6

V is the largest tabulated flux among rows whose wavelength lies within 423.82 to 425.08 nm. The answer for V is 20.1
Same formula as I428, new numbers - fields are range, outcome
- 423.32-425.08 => 17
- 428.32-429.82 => 14.7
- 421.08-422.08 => 14.6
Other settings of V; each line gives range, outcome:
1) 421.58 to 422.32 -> 18.4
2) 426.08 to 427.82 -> 19.5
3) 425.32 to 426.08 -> 20.9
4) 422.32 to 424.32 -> 19.8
